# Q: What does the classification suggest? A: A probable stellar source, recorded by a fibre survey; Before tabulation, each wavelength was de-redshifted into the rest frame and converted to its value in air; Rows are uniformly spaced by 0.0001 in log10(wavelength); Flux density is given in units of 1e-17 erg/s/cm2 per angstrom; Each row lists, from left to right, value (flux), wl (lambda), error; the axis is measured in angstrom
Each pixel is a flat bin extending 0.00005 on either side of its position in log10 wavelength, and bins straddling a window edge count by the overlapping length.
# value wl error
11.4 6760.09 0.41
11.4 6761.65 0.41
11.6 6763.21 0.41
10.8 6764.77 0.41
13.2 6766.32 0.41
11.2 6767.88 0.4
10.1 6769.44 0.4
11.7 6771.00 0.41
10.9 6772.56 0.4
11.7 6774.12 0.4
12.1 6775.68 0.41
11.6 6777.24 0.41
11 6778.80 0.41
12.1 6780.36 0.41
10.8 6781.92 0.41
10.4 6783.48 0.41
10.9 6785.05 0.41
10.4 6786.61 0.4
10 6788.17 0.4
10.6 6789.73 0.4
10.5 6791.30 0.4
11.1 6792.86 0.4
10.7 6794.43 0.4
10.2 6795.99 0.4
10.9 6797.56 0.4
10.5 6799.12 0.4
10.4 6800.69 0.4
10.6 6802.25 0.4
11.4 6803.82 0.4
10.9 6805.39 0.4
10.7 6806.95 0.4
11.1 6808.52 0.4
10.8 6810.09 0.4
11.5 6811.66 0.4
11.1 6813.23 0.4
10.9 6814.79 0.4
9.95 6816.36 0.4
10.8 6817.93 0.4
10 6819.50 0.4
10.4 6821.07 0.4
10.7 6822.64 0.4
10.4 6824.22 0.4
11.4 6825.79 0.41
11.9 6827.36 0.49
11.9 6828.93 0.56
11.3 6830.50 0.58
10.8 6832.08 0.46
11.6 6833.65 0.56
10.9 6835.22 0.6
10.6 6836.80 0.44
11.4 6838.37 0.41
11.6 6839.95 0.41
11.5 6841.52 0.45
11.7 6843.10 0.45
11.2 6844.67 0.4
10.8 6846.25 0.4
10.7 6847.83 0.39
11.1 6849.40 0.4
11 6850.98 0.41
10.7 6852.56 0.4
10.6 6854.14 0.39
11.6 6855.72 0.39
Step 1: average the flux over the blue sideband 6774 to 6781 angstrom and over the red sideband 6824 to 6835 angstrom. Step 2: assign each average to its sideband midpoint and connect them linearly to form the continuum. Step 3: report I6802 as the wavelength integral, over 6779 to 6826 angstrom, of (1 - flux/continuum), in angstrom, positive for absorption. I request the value 3.3 angstrom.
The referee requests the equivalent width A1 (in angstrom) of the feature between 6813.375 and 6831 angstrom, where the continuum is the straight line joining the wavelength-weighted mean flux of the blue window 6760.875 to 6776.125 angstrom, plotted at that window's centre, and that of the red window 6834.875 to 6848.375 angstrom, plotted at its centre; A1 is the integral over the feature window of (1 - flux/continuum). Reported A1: 0.6 angstrom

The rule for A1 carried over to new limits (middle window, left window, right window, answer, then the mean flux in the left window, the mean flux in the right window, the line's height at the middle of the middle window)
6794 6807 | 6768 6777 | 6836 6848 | 0.7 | 11.3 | 11.2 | 11.3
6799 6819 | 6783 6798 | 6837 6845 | 0.1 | 10.6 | 11.4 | 10.9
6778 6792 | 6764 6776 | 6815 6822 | 0.5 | 11.4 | 10.3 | 11.1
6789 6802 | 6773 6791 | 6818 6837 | 0.5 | 11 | 11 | 11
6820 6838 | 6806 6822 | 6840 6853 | -0.3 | 10.7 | 11.1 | 10.9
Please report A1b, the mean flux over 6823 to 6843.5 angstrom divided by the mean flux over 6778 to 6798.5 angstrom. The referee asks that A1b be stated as 1.05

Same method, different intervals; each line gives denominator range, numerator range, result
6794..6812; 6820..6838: 1.03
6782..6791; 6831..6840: 1.06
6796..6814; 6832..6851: 1.03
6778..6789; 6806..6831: 1.01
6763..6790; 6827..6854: 1.00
